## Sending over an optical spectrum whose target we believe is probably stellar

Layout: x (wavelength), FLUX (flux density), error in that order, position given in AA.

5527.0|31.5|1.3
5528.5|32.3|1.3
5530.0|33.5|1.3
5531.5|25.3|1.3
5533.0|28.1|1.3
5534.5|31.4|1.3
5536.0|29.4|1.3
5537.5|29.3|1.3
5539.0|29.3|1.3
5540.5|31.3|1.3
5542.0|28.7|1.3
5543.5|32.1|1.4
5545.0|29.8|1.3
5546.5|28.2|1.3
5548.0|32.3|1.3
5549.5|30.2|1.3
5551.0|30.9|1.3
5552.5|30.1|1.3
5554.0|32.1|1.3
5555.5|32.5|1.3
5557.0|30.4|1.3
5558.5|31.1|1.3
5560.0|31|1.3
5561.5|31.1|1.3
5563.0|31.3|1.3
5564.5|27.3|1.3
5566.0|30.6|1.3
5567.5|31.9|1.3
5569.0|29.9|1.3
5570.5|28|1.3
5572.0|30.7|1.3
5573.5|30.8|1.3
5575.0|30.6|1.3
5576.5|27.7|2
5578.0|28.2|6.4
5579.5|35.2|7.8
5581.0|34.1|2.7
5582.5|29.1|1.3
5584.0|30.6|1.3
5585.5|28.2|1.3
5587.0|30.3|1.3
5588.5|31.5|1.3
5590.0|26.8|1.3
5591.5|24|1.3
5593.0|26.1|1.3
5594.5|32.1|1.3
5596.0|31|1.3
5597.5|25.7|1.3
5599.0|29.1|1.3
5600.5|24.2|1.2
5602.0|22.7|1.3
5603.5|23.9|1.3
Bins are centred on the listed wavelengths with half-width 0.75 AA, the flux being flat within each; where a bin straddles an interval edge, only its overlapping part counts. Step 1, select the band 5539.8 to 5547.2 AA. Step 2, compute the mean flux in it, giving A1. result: 30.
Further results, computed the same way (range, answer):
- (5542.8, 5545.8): 30.9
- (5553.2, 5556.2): 32.3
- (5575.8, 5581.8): 31.3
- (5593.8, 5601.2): 28.4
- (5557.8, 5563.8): 31.1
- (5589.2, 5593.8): 25.8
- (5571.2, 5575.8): 30.6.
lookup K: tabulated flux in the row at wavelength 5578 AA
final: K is 28.2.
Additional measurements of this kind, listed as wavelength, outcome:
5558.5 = 31.1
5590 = 26.8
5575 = 30.6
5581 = 34.1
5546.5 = 28.2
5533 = 28.1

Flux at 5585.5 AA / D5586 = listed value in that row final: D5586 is 28.2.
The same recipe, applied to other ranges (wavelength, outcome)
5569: 29.9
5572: 30.7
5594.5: 32.1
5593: 26.1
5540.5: 31.3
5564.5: 27.3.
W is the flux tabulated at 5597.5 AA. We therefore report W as 25.7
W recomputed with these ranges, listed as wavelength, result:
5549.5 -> 30.2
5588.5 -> 31.5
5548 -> 32.3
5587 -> 30.3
